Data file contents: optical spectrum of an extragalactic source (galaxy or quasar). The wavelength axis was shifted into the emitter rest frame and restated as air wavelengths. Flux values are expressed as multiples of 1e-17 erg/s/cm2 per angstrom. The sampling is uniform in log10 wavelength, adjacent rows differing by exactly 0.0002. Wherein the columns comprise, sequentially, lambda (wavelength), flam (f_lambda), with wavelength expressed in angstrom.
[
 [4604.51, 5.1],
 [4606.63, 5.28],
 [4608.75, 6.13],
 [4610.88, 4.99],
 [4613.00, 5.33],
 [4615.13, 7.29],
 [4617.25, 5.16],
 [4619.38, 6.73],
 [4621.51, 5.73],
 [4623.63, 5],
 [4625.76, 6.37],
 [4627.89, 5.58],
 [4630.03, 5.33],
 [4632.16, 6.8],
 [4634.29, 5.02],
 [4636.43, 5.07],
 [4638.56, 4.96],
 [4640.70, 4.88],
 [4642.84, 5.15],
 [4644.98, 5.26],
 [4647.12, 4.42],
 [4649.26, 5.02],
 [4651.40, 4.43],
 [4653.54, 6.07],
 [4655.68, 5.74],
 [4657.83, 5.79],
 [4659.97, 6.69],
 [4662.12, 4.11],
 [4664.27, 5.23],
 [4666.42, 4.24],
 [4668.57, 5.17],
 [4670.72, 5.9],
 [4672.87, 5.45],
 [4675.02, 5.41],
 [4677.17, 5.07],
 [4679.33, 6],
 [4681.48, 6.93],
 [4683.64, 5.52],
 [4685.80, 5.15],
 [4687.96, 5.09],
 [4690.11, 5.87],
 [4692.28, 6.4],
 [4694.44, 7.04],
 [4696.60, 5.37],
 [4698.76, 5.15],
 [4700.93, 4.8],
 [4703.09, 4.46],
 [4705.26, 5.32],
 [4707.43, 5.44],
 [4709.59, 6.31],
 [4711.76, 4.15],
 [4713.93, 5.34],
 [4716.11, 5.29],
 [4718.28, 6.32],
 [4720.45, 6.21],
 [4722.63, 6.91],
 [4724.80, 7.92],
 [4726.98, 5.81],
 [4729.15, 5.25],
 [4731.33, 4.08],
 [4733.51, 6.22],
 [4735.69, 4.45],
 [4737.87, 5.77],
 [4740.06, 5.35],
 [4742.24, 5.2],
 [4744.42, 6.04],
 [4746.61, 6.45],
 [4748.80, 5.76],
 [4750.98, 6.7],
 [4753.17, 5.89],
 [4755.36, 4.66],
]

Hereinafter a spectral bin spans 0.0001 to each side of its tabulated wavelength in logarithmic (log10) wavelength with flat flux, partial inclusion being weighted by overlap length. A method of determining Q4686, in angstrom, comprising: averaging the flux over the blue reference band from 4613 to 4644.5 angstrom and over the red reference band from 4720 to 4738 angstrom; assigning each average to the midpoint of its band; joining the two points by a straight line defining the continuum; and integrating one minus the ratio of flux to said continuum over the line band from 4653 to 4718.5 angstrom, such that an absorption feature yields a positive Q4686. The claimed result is 2.9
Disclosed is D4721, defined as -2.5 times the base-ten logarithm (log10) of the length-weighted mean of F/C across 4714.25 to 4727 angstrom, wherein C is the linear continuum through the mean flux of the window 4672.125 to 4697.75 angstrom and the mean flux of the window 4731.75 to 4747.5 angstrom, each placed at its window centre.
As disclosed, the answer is -0.14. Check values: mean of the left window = 5.78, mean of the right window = 5.56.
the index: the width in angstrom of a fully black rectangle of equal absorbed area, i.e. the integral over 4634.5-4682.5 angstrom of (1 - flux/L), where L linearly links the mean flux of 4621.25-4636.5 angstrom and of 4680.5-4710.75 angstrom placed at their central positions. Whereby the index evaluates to 2.7 angstrom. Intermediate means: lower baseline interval 5.64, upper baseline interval 5.62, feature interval 5.31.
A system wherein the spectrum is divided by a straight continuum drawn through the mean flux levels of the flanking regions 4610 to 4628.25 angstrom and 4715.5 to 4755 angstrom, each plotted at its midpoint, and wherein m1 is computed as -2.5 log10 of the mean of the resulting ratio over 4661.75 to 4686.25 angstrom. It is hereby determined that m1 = 0.09 mag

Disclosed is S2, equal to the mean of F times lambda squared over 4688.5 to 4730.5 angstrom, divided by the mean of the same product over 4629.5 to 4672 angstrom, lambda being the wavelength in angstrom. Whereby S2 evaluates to 1.12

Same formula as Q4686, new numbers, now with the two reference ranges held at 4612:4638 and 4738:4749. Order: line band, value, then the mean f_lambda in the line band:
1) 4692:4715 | 1.44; 5.4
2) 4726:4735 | 0.72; 5.3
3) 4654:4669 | 1.16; 5.32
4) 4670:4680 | 0.40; 5.54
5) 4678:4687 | -0.16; 5.86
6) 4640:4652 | 1.85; 4.88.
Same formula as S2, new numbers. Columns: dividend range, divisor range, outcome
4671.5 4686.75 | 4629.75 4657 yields 1.10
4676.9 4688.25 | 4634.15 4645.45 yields 1.15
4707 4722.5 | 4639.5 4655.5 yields 1.15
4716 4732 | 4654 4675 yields 1.15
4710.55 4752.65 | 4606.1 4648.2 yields 1.09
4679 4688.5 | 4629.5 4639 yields 1.07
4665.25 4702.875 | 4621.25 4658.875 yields 1.05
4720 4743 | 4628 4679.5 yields 1.12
